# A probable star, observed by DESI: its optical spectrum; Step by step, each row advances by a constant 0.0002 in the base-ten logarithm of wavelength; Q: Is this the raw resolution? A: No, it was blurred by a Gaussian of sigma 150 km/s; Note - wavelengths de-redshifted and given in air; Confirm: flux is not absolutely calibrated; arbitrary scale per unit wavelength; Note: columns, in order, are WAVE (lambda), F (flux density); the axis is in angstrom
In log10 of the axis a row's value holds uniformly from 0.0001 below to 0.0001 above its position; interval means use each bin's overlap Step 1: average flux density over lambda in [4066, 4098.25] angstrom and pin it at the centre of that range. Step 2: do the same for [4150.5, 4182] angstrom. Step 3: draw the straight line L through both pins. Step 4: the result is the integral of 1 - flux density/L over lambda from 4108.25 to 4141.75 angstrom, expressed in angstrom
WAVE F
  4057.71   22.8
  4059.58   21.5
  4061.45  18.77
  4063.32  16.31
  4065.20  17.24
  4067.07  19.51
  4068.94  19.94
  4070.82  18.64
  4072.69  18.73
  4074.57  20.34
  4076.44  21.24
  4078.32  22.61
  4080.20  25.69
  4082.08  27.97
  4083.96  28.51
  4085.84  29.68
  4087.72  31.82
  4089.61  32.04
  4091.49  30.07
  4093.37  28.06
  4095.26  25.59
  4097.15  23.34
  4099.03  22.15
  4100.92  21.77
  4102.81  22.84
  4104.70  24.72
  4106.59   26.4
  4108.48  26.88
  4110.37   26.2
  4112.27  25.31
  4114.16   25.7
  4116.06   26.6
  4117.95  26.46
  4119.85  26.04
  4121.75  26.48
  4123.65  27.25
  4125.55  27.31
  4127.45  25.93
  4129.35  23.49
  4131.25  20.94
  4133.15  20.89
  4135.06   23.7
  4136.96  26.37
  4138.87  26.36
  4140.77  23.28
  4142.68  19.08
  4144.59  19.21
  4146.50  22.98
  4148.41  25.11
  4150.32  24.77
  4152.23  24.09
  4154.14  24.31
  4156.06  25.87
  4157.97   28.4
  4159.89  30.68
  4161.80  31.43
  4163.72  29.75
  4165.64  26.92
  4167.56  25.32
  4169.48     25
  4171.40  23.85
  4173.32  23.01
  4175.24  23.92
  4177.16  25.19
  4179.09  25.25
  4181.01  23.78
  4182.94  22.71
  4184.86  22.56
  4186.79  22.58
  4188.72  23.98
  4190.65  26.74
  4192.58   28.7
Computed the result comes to 0.3 angstrom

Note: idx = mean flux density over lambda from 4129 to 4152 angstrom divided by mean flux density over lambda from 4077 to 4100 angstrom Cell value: 0.85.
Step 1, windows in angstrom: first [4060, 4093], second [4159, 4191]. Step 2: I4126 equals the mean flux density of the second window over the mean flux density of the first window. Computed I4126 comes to 1.08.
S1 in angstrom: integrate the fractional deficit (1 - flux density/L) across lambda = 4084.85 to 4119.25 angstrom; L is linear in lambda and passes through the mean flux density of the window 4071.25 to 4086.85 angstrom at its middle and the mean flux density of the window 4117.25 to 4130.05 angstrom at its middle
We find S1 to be -1.68 angstrom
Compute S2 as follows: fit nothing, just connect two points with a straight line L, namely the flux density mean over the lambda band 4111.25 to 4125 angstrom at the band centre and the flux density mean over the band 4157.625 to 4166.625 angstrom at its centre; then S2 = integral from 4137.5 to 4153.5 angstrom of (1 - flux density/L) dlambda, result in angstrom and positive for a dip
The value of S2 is 2.9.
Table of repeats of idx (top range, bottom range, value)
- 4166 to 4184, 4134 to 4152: 1.04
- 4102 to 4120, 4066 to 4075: 1.33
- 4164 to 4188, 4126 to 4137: 1.04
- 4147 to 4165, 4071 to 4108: 1.07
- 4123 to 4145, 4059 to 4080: 1.20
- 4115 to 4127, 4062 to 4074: 1.44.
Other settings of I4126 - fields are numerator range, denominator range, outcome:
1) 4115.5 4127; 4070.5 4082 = 1.22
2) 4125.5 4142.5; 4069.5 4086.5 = 1.01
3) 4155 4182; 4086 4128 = 1.00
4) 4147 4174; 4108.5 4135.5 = 1.04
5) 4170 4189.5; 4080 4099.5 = 0.85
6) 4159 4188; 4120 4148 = 1.06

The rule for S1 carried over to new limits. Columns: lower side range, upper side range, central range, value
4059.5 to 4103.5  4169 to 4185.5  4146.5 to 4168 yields -2.69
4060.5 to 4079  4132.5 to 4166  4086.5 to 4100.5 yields -4.26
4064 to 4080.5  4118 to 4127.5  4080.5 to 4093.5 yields -4.47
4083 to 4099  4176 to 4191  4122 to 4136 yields 1.16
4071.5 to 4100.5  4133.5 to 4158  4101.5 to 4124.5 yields -0.88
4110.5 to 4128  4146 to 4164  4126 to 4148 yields 2.86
